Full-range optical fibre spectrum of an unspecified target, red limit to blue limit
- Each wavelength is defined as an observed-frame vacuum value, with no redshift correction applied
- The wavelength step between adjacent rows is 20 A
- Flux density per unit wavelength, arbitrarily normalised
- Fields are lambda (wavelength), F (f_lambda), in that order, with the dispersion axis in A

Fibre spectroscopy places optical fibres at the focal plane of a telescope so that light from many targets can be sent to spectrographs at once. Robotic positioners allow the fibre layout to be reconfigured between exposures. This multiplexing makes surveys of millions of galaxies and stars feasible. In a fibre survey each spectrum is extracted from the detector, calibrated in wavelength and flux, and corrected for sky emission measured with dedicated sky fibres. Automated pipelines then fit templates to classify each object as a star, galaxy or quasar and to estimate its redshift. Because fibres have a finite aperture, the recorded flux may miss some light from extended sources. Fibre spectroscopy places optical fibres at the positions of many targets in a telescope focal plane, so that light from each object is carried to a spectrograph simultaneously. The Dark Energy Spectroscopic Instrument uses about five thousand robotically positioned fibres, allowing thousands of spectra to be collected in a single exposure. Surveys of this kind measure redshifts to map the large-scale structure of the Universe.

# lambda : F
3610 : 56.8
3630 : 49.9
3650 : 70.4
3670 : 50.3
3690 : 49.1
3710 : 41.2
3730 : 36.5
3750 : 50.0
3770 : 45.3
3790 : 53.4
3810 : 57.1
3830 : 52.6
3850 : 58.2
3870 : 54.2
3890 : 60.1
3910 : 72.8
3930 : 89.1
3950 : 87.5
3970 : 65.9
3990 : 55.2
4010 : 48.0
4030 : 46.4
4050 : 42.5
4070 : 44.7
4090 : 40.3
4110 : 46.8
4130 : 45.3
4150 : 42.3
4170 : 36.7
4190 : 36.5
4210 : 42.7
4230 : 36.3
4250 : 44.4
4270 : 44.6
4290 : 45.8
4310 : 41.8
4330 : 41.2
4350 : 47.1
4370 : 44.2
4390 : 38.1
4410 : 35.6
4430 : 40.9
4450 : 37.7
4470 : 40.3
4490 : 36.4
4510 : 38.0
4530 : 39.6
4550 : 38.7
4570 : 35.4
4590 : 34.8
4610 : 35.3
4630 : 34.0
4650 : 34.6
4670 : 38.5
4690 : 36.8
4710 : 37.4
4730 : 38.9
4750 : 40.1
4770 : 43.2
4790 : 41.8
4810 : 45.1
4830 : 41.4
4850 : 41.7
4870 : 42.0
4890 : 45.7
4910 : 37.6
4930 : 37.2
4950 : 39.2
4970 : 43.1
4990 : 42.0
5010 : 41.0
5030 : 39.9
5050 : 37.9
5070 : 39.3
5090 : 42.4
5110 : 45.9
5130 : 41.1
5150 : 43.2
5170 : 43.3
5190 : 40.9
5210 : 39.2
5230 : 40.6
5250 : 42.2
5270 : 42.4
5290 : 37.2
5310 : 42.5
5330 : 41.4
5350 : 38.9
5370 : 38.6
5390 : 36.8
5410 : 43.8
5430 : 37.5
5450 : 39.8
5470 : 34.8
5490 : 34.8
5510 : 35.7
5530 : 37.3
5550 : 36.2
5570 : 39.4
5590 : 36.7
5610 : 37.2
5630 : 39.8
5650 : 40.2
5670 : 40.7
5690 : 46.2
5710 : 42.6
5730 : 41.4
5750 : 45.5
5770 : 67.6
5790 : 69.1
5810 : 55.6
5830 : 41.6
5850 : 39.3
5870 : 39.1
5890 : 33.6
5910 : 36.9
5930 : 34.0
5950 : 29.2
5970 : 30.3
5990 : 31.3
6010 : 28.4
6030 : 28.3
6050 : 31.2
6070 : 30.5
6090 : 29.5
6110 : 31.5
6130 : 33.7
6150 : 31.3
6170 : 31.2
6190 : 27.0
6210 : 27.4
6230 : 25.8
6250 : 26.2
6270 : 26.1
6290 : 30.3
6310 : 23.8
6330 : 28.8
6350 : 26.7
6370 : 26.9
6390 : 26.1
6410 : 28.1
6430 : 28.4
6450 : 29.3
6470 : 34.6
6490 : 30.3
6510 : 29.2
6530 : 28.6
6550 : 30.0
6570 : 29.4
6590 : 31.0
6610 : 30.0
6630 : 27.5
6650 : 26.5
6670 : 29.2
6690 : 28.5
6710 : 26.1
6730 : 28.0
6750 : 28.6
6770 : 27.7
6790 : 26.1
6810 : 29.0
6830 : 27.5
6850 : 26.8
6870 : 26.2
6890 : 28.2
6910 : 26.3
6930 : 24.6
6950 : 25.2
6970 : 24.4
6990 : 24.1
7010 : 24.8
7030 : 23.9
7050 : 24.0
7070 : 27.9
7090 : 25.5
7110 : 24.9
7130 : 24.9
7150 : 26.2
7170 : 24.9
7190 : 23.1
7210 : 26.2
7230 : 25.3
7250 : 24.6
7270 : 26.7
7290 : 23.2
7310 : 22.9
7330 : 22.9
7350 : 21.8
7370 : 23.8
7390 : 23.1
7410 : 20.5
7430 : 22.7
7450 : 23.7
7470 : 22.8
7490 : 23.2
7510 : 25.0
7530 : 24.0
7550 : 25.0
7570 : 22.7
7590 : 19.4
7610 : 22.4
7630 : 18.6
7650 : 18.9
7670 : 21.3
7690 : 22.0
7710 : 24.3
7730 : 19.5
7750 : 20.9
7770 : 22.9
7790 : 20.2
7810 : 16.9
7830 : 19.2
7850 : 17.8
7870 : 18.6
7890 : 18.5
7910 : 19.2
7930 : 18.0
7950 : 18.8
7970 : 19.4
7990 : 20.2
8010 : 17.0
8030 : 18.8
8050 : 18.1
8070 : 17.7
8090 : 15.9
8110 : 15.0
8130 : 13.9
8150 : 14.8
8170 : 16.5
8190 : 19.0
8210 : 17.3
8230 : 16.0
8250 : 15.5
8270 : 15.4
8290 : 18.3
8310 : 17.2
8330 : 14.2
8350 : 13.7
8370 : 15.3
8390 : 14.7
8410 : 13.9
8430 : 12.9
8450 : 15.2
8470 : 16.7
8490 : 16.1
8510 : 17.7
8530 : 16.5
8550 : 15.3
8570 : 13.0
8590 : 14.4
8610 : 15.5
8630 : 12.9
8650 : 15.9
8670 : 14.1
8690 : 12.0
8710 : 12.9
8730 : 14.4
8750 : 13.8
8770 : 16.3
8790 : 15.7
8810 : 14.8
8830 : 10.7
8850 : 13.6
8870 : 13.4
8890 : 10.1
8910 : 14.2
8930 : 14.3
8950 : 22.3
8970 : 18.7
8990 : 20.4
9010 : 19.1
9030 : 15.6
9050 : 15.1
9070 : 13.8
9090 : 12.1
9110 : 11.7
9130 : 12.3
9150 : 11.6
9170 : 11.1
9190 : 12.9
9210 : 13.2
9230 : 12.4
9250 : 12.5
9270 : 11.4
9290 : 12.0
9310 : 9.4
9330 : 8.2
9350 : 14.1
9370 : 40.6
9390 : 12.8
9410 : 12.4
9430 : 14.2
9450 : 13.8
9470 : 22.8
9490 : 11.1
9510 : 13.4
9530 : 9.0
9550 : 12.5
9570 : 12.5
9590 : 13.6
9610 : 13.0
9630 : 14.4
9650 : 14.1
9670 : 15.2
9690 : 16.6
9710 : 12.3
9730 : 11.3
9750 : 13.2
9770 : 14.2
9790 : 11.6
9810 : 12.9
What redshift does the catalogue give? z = 1.07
